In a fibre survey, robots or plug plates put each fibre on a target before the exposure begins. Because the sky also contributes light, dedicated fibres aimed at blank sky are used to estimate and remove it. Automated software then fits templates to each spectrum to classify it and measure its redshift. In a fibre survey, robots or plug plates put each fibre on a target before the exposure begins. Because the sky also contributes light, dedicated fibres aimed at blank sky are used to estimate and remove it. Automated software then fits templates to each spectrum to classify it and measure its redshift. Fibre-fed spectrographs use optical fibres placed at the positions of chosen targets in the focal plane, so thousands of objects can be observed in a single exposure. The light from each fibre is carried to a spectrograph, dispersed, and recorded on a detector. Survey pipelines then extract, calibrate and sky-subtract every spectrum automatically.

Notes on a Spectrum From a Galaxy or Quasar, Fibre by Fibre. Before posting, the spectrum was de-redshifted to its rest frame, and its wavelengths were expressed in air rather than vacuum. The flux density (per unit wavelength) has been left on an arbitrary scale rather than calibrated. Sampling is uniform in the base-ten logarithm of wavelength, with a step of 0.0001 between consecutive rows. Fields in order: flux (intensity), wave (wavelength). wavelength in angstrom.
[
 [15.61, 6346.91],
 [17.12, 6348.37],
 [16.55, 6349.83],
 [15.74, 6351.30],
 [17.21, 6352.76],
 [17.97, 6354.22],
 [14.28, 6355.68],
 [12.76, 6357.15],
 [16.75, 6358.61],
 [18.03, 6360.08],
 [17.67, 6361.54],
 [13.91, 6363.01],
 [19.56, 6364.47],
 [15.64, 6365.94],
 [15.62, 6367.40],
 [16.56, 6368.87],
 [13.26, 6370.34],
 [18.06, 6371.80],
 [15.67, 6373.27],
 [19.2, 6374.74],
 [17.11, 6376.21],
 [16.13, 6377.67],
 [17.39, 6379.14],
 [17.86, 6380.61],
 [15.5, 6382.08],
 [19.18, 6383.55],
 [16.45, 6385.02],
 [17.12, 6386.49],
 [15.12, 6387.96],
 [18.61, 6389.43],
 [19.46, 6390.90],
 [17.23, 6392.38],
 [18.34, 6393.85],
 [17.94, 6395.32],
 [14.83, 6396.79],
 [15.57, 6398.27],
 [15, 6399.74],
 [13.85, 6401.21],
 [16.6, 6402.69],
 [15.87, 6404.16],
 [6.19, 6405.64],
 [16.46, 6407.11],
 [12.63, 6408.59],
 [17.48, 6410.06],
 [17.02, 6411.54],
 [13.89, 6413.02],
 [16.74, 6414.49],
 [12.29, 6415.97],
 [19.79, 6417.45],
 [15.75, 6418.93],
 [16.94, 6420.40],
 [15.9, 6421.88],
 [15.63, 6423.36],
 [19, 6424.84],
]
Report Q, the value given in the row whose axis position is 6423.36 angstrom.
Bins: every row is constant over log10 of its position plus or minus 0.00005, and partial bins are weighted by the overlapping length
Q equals 15.63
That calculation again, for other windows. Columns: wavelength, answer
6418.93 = 15.75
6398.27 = 15.57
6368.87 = 16.56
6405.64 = 6.19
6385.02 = 16.45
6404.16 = 15.87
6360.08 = 18.03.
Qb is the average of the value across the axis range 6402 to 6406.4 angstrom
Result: 12.9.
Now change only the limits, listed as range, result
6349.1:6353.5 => 16.5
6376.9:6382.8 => 16.7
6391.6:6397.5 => 17.1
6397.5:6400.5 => 15.3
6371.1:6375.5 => 17.6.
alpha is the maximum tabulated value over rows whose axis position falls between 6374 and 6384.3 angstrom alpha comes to 19.2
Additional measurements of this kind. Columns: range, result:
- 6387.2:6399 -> 19.46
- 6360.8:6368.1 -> 19.56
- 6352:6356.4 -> 17.97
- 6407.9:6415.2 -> 17.48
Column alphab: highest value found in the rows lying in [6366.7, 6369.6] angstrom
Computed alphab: 16.56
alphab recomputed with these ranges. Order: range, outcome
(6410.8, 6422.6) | 19.79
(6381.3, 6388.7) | 19.18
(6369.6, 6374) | 18.06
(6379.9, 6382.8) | 17.86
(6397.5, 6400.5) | 15.57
